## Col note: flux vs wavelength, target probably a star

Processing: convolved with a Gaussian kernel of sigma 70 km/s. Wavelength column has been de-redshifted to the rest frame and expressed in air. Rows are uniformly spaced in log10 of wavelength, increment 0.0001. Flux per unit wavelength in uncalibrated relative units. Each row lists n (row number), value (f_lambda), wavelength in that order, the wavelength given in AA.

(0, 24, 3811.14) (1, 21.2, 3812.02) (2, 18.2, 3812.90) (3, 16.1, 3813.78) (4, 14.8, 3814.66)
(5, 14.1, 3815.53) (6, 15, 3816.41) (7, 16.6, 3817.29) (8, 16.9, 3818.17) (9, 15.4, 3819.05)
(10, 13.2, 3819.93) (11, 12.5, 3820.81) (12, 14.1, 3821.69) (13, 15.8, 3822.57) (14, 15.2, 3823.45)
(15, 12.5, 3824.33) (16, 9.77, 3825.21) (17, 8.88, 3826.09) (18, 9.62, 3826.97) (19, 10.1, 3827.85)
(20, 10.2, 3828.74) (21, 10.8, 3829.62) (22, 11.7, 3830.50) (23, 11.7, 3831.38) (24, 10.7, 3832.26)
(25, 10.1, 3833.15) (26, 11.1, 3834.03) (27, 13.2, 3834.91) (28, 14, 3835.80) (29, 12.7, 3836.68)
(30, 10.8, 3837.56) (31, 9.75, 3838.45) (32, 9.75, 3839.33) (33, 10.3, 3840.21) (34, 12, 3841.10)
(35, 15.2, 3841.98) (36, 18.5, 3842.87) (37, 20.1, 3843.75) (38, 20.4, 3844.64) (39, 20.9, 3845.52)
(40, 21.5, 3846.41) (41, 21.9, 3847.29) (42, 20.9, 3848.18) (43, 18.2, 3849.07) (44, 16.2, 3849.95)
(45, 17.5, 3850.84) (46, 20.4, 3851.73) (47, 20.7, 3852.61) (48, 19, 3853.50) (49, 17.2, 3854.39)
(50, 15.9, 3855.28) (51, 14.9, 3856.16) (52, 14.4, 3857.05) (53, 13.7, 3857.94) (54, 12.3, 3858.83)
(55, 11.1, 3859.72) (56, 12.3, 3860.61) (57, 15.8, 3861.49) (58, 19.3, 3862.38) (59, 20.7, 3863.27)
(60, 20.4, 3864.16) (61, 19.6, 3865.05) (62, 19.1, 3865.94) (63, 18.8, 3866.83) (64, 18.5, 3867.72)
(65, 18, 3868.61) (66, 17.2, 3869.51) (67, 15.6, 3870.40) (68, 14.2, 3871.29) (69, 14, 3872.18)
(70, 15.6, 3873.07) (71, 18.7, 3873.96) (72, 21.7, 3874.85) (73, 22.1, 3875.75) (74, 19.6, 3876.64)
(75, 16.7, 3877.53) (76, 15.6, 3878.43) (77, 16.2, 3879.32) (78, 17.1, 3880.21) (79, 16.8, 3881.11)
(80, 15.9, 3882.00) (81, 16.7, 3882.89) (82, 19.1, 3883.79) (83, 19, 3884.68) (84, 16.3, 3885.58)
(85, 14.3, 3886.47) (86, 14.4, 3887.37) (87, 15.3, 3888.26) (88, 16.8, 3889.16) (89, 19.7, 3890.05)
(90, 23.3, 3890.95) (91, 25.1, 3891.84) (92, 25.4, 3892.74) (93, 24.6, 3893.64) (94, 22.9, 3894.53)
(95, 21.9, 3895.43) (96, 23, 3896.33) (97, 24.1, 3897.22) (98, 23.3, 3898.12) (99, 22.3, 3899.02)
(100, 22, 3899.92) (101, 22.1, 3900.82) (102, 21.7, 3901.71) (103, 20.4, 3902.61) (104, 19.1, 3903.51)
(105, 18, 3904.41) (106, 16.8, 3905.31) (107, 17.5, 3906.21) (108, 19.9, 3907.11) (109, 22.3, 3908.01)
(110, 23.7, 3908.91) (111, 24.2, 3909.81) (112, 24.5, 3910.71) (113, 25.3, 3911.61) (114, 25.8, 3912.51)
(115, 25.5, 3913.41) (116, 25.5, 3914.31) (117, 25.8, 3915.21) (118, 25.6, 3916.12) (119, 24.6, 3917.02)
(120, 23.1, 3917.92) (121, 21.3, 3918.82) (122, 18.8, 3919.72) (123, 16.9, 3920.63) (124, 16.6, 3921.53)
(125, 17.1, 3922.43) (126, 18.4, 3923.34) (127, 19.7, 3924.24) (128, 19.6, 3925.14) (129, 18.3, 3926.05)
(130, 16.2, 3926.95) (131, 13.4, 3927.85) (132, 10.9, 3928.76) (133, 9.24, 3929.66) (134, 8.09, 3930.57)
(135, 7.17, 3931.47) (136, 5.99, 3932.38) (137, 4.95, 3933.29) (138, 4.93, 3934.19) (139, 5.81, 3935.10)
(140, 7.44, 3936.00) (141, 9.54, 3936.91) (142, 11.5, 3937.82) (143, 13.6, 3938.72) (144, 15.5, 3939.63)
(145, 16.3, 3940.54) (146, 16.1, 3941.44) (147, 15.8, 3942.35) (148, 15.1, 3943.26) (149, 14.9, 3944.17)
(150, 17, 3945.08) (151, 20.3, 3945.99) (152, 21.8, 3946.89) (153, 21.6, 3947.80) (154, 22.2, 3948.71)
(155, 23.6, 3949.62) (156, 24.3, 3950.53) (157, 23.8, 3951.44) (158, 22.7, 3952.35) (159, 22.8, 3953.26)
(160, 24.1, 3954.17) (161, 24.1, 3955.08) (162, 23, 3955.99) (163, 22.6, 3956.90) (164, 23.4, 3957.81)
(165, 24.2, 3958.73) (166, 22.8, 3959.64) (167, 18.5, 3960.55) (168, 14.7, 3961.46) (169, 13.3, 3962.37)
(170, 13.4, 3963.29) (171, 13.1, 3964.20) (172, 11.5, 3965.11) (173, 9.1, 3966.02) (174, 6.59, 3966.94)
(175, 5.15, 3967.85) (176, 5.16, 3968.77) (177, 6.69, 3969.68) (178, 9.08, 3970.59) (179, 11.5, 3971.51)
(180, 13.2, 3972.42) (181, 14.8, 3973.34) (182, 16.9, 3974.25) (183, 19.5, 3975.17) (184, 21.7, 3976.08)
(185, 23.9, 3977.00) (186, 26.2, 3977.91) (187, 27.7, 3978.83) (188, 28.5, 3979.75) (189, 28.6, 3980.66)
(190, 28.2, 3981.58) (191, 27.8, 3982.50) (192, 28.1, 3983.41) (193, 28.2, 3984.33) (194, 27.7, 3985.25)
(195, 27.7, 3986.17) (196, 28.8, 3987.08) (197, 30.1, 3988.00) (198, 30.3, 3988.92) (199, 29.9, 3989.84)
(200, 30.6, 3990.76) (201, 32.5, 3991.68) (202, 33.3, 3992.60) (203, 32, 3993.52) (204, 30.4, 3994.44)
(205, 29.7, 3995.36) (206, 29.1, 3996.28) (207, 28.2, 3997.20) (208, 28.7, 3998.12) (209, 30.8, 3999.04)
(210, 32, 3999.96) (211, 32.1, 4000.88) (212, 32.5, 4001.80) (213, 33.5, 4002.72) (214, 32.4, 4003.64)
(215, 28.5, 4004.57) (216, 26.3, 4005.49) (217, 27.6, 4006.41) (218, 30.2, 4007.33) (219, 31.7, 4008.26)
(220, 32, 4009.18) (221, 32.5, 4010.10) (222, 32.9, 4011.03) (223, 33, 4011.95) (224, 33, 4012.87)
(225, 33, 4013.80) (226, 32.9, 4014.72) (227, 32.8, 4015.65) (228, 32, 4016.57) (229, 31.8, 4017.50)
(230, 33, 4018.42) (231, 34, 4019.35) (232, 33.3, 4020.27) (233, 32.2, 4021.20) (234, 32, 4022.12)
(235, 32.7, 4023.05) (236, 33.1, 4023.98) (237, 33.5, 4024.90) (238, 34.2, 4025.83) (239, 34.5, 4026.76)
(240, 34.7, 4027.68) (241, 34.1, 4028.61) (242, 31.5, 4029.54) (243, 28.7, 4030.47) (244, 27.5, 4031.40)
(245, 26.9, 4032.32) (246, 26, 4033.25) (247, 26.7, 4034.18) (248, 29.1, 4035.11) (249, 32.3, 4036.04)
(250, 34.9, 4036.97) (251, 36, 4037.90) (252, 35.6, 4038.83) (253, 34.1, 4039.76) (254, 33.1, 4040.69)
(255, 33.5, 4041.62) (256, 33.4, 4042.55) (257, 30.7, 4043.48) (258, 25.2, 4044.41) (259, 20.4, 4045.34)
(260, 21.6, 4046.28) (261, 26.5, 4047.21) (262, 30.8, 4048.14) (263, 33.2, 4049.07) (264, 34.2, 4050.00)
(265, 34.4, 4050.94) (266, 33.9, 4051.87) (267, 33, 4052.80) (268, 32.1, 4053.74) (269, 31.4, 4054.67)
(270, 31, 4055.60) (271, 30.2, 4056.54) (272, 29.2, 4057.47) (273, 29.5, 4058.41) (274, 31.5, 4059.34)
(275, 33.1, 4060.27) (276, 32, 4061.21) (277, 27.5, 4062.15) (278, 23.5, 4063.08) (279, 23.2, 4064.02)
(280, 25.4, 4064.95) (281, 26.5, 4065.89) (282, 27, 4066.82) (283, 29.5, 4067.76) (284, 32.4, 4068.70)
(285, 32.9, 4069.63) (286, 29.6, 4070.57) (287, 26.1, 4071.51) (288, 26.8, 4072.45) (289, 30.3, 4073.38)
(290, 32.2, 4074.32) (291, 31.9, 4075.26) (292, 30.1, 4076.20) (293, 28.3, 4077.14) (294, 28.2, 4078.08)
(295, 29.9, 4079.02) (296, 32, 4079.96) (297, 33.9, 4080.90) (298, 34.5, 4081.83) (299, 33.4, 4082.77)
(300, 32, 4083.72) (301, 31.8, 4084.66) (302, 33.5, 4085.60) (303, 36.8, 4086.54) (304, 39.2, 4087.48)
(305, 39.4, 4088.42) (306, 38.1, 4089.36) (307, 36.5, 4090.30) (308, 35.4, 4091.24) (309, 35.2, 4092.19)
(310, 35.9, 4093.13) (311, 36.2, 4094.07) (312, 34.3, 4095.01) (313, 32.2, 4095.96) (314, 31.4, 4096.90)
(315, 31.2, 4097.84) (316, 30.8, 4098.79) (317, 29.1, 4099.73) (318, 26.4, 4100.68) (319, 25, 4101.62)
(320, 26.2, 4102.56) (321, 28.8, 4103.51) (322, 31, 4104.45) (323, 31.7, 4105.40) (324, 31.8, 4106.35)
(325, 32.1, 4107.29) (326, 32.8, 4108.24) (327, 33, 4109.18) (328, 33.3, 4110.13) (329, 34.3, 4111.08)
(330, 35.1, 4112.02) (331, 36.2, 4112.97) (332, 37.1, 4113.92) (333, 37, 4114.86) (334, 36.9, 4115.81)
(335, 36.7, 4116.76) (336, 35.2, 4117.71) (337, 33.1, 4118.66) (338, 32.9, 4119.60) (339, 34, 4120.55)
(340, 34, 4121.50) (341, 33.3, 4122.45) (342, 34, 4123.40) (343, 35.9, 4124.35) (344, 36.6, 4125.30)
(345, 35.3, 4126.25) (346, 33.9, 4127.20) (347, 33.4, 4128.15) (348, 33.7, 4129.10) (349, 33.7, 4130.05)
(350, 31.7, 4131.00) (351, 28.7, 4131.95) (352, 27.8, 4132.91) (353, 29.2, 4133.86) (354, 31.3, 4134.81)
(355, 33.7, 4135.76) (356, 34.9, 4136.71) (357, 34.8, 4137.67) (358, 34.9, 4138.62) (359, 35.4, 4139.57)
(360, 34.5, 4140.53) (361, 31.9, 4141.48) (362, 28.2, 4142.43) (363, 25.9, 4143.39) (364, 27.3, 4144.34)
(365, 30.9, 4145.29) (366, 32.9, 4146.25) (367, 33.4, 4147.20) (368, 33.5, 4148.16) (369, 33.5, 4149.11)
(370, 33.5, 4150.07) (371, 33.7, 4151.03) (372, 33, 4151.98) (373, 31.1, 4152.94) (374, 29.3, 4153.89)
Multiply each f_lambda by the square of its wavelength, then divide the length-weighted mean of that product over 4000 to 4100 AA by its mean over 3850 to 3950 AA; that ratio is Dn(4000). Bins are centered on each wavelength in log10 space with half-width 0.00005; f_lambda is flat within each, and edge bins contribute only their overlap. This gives 1.89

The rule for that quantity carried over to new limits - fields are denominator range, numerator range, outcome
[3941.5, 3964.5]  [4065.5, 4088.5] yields 1.66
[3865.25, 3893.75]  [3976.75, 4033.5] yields 1.81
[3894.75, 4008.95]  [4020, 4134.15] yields 1.61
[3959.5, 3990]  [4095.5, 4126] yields 1.79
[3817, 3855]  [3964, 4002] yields 1.74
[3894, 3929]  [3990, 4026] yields 1.58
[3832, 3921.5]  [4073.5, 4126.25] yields 2.00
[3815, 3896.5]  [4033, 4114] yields 2.15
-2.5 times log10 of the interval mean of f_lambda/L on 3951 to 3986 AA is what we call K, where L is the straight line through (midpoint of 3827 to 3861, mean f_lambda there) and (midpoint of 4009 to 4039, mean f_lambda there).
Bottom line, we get 0.36 mag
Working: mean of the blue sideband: 14.7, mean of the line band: 19.3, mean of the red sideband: 32.2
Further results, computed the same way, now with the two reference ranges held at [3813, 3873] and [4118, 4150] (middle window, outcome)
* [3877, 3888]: 0.065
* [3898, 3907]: -0.081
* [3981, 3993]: -0.229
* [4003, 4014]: -0.230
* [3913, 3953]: 0.220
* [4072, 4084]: -0.061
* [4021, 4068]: -0.123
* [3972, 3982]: 0.029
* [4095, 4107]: 0.031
